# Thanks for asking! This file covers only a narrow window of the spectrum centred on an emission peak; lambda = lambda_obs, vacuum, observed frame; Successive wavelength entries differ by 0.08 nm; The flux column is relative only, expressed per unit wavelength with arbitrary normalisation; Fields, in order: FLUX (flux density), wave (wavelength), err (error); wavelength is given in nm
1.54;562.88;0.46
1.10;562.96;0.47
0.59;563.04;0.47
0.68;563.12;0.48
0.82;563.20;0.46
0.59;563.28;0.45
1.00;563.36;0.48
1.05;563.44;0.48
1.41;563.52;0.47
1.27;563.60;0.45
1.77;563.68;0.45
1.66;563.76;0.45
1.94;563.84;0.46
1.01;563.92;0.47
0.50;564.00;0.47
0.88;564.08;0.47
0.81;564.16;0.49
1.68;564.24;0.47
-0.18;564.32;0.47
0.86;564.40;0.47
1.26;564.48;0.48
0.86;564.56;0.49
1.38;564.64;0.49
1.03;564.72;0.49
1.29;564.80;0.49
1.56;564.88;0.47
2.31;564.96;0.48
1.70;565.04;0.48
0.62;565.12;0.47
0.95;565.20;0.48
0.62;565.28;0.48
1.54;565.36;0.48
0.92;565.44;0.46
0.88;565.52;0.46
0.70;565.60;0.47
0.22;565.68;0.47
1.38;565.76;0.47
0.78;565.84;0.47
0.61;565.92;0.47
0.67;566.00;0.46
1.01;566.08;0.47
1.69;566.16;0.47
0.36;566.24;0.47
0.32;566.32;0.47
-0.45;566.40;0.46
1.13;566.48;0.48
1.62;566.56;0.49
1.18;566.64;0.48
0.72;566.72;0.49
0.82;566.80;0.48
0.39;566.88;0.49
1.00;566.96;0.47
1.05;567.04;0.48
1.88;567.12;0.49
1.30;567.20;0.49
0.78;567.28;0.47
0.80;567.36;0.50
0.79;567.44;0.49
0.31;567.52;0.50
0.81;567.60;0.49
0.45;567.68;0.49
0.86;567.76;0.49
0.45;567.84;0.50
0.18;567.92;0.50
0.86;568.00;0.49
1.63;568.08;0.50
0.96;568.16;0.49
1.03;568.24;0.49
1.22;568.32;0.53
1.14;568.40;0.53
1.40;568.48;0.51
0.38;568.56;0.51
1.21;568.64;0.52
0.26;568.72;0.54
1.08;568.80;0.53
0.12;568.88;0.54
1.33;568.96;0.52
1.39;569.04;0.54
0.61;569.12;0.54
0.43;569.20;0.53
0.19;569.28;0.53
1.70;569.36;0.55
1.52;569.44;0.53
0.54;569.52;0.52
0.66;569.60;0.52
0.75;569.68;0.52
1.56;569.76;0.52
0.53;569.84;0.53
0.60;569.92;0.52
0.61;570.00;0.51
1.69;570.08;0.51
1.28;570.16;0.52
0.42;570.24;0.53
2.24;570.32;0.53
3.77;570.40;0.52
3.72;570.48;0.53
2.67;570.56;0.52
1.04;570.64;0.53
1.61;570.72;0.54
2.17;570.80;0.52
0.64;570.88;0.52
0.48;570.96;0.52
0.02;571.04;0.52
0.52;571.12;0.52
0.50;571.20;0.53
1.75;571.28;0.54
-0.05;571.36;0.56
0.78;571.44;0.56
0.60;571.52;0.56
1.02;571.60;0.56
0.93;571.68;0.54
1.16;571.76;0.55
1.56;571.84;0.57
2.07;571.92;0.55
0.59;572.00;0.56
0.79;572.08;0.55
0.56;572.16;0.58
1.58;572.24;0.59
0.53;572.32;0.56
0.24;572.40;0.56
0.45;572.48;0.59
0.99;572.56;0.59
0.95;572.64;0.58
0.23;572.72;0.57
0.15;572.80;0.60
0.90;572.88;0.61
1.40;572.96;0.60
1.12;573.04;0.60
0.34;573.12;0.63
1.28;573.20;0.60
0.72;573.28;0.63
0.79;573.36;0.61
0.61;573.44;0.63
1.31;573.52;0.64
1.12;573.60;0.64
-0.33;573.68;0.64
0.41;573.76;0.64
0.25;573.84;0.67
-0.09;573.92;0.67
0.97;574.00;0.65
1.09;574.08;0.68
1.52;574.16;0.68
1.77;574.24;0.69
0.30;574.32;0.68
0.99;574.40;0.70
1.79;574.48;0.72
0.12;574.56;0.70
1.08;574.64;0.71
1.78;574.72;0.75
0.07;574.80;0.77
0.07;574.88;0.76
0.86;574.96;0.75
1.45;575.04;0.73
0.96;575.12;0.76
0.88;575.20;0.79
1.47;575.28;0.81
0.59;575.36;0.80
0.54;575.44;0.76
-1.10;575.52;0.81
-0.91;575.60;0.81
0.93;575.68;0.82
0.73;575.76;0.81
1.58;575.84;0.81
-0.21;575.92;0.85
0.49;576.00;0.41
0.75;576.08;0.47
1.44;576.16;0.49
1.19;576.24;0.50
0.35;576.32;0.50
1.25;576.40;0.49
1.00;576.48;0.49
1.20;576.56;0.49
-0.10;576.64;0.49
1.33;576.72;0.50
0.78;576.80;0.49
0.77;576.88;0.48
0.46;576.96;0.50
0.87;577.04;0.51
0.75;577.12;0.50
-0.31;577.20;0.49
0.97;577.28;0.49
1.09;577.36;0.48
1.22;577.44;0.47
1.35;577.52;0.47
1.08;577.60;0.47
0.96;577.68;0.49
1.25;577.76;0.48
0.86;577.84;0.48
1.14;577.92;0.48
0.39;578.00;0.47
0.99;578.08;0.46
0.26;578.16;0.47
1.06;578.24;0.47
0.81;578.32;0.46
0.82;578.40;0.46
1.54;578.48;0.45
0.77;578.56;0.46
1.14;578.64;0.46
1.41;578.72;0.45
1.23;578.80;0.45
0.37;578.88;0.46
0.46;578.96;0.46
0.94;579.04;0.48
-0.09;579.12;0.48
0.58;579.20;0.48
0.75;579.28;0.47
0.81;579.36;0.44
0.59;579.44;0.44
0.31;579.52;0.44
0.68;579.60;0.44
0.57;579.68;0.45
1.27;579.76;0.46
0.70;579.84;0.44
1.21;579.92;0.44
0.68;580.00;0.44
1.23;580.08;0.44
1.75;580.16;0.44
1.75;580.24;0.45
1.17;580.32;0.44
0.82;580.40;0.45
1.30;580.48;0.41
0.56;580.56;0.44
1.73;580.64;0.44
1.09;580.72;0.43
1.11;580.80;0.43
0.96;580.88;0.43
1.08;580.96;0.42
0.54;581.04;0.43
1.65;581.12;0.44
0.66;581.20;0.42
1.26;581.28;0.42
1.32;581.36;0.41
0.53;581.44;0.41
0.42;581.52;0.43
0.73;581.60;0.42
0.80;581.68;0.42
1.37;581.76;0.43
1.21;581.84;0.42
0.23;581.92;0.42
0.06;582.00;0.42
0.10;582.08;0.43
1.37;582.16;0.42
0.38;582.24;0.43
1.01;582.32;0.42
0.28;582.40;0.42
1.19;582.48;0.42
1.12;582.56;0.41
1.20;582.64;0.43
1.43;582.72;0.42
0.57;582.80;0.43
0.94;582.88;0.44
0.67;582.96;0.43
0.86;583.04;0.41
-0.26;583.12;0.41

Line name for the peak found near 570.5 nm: [O III] 5007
